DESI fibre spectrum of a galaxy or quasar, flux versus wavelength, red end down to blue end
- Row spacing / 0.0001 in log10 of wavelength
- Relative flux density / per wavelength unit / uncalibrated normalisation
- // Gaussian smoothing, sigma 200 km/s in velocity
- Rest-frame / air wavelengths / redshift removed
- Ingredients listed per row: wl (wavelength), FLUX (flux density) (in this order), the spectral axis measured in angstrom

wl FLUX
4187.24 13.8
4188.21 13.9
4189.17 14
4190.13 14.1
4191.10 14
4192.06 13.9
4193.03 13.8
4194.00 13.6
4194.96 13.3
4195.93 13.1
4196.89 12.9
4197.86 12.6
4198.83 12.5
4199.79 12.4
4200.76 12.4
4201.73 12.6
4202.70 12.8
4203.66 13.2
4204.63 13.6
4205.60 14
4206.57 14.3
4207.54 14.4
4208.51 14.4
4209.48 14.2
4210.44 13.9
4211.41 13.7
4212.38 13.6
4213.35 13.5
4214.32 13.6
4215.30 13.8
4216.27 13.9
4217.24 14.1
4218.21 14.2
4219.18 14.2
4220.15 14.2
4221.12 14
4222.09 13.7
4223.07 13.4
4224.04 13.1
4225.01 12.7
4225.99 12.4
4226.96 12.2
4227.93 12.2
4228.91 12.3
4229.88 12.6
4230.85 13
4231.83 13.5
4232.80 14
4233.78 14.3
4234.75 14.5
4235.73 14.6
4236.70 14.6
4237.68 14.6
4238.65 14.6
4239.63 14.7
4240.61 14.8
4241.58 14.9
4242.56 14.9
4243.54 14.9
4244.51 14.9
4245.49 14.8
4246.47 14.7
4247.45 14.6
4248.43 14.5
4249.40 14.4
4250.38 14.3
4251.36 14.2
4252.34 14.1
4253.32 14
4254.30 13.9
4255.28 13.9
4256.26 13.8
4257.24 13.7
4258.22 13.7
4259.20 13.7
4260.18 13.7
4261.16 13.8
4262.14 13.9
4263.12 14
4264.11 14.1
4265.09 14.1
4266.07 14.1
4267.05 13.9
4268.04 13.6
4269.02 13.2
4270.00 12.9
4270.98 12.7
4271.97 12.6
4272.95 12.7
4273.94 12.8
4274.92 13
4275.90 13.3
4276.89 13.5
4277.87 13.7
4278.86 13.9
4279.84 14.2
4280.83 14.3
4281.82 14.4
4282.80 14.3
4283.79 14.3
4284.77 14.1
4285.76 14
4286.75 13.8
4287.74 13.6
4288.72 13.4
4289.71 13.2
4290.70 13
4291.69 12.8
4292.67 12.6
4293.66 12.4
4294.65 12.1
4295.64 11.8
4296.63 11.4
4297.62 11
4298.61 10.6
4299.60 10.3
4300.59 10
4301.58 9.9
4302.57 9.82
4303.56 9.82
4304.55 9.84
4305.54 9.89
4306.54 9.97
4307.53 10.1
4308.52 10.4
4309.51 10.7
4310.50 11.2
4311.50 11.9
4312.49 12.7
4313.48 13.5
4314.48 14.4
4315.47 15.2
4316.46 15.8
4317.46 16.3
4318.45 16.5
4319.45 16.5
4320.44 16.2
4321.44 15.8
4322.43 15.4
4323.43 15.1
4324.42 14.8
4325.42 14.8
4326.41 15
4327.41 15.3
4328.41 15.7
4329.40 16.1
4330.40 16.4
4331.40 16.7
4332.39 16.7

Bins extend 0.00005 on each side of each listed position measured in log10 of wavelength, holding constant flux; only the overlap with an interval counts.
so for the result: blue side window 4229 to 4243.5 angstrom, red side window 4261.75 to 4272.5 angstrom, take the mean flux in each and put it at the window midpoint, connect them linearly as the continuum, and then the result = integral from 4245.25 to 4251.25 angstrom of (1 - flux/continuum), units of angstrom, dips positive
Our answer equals -0.2 angstrom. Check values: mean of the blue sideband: 14.2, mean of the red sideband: 13.5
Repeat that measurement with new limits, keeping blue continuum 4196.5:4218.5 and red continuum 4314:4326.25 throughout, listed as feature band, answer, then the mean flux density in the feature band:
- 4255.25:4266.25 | 0.5 angstrom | 13.9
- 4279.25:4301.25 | 3.3 angstrom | 12.8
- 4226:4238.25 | 0.4 angstrom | 13.5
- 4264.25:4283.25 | 1.5 angstrom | 13.6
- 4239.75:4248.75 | -0.4 angstrom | 14.8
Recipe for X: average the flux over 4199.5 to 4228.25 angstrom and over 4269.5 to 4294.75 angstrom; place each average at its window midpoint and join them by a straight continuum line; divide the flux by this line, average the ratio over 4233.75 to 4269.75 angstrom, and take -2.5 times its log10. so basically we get -0.06 mag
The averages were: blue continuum 13.5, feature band 14.2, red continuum 13.4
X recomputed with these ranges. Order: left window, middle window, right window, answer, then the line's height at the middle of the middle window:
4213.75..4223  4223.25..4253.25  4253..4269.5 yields -0.01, 13.9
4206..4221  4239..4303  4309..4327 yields 0.07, 14.3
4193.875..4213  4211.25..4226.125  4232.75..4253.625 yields 0.01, 13.8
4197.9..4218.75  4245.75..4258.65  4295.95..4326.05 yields -0.08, 13.2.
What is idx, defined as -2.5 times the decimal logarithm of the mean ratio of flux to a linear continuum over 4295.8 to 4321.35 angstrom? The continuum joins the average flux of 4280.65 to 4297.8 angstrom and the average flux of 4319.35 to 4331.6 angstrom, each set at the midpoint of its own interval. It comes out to 0.19 mag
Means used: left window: 13.2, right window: 15.6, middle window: 12.2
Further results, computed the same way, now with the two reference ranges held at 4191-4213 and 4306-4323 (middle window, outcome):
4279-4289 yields -0.035 mag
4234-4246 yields -0.093 mag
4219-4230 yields 0.034 mag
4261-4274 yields 0.009 mag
